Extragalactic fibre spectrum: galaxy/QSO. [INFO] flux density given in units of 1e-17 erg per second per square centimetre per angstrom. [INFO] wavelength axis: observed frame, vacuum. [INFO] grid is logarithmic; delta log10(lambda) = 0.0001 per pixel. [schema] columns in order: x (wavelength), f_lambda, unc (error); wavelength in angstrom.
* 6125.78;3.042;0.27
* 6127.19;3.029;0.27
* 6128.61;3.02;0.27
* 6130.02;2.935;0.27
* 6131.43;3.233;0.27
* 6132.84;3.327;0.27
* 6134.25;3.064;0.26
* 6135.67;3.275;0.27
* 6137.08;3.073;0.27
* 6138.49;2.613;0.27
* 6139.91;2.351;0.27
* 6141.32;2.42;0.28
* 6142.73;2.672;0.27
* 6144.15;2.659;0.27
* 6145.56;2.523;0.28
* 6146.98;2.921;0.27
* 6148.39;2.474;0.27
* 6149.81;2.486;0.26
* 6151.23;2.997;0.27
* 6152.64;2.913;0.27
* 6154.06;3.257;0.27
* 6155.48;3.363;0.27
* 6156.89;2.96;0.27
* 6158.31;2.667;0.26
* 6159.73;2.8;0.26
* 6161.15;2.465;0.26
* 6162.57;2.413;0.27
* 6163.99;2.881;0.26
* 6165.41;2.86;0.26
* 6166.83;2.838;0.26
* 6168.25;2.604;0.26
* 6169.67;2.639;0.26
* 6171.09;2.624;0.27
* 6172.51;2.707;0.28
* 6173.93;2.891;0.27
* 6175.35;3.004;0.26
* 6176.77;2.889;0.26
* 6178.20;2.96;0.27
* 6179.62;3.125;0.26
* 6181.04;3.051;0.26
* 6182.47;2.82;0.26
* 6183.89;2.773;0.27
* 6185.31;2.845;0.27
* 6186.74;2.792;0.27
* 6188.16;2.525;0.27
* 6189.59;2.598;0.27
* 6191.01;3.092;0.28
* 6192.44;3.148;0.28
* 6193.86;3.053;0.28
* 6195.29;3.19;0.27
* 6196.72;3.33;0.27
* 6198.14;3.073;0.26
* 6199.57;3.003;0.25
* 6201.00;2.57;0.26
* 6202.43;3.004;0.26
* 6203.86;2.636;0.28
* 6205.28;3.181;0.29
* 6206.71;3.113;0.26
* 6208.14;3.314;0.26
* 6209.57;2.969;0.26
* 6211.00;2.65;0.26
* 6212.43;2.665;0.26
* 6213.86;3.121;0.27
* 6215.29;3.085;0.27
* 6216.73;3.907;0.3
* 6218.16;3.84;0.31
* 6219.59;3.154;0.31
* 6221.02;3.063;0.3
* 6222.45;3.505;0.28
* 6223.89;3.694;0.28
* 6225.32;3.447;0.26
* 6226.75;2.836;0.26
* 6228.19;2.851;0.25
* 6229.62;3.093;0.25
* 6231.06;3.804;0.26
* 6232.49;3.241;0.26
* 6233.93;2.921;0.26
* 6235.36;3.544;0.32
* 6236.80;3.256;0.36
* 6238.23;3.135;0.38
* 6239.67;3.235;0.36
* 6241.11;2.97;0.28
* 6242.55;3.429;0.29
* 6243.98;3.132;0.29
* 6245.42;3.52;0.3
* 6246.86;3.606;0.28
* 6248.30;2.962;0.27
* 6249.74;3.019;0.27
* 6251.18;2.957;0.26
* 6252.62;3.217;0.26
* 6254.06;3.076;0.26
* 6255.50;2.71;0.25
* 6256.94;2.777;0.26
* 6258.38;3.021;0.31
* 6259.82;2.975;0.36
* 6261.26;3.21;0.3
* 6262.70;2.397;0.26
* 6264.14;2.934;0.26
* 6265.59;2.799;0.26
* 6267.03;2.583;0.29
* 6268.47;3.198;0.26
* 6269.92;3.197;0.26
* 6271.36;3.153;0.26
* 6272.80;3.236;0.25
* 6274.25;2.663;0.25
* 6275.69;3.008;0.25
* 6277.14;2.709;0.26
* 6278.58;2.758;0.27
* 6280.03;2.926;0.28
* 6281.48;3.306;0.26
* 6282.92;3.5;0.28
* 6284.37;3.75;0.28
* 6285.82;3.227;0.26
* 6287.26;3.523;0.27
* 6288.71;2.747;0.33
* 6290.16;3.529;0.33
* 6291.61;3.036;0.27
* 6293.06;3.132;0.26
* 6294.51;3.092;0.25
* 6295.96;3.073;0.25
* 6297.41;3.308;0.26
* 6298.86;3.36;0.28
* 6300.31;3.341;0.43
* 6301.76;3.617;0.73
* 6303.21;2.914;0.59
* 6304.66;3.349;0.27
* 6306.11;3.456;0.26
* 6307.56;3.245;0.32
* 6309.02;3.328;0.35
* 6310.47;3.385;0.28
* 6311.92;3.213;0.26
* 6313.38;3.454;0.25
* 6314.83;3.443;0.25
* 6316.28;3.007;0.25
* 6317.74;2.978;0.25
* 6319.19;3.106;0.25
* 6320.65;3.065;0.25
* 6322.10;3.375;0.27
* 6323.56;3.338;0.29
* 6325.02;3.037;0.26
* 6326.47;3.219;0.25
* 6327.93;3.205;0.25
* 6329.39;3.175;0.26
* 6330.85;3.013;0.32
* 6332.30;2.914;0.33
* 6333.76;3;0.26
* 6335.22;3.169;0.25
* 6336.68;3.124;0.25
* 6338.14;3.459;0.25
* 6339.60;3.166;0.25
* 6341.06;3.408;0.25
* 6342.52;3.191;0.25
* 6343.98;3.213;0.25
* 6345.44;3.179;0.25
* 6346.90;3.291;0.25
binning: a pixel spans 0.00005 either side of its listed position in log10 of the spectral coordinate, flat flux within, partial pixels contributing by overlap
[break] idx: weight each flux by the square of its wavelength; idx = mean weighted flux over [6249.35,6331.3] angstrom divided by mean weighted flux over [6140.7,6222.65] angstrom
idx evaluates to 1.11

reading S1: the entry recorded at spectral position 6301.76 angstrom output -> 3.617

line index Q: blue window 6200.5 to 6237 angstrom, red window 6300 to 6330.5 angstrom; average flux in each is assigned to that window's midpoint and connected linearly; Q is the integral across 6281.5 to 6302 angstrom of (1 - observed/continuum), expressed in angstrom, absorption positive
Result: -0.4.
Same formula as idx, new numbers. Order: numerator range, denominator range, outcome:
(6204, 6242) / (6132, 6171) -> 1.17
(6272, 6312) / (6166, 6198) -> 1.15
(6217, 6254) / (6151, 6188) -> 1.17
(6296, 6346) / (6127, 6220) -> 1.16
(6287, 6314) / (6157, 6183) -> 1.22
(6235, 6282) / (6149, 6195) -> 1.10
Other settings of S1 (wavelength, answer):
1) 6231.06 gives 3.804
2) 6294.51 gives 3.092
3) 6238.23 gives 3.135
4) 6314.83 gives 3.443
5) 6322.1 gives 3.375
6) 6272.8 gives 3.236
